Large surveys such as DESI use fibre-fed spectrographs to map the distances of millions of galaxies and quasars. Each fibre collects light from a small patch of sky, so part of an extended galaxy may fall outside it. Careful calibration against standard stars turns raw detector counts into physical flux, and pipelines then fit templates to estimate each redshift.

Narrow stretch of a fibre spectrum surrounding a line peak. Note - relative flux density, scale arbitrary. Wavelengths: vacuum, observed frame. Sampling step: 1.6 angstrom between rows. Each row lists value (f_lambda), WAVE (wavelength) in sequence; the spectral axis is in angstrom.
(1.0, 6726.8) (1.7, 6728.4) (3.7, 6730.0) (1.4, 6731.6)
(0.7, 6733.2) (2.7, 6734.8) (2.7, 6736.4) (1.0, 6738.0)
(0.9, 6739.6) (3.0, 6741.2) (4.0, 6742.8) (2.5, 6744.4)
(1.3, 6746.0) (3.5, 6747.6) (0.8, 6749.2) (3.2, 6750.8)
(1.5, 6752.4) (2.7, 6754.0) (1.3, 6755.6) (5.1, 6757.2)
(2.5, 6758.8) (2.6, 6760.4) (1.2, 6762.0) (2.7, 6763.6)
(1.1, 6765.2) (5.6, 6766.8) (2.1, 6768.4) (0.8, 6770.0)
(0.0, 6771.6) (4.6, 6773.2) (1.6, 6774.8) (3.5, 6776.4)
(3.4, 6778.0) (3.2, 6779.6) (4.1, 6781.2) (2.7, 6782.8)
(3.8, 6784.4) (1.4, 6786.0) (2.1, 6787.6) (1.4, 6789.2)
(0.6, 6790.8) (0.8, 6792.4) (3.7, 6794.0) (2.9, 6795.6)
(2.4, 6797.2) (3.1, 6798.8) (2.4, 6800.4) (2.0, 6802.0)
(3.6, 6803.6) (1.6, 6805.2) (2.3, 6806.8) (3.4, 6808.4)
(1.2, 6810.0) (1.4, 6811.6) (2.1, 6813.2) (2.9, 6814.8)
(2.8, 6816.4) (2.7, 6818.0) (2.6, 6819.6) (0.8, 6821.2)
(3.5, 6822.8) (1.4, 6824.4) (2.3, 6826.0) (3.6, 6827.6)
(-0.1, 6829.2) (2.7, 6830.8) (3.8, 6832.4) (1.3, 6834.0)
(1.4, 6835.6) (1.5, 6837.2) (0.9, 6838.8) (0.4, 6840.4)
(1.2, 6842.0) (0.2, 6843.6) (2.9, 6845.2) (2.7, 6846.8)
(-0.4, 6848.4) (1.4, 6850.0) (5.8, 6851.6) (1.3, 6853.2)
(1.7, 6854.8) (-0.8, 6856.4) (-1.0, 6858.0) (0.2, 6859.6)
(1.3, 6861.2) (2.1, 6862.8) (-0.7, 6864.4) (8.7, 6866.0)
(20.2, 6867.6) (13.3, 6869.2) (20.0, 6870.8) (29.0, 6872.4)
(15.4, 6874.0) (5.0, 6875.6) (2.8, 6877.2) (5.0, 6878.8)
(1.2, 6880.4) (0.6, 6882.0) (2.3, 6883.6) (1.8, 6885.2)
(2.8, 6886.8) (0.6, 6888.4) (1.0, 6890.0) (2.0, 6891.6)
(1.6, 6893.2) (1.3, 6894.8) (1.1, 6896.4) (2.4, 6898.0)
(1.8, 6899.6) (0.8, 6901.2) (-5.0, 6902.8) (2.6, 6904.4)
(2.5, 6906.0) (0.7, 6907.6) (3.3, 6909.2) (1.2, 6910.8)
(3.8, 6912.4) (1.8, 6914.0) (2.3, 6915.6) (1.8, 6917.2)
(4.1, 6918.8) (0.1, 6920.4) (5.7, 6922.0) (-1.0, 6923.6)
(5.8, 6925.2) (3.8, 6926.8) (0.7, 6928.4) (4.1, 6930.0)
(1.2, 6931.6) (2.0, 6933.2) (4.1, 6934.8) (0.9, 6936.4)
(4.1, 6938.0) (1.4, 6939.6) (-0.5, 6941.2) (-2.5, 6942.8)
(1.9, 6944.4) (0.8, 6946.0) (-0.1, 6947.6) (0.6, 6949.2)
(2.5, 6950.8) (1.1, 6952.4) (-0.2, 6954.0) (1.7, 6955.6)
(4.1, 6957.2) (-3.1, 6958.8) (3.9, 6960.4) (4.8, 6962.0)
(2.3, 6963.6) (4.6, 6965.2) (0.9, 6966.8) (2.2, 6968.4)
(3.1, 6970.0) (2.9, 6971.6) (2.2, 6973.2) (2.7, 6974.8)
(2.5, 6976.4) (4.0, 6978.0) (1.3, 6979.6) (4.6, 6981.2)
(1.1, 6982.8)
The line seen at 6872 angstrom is [O II]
